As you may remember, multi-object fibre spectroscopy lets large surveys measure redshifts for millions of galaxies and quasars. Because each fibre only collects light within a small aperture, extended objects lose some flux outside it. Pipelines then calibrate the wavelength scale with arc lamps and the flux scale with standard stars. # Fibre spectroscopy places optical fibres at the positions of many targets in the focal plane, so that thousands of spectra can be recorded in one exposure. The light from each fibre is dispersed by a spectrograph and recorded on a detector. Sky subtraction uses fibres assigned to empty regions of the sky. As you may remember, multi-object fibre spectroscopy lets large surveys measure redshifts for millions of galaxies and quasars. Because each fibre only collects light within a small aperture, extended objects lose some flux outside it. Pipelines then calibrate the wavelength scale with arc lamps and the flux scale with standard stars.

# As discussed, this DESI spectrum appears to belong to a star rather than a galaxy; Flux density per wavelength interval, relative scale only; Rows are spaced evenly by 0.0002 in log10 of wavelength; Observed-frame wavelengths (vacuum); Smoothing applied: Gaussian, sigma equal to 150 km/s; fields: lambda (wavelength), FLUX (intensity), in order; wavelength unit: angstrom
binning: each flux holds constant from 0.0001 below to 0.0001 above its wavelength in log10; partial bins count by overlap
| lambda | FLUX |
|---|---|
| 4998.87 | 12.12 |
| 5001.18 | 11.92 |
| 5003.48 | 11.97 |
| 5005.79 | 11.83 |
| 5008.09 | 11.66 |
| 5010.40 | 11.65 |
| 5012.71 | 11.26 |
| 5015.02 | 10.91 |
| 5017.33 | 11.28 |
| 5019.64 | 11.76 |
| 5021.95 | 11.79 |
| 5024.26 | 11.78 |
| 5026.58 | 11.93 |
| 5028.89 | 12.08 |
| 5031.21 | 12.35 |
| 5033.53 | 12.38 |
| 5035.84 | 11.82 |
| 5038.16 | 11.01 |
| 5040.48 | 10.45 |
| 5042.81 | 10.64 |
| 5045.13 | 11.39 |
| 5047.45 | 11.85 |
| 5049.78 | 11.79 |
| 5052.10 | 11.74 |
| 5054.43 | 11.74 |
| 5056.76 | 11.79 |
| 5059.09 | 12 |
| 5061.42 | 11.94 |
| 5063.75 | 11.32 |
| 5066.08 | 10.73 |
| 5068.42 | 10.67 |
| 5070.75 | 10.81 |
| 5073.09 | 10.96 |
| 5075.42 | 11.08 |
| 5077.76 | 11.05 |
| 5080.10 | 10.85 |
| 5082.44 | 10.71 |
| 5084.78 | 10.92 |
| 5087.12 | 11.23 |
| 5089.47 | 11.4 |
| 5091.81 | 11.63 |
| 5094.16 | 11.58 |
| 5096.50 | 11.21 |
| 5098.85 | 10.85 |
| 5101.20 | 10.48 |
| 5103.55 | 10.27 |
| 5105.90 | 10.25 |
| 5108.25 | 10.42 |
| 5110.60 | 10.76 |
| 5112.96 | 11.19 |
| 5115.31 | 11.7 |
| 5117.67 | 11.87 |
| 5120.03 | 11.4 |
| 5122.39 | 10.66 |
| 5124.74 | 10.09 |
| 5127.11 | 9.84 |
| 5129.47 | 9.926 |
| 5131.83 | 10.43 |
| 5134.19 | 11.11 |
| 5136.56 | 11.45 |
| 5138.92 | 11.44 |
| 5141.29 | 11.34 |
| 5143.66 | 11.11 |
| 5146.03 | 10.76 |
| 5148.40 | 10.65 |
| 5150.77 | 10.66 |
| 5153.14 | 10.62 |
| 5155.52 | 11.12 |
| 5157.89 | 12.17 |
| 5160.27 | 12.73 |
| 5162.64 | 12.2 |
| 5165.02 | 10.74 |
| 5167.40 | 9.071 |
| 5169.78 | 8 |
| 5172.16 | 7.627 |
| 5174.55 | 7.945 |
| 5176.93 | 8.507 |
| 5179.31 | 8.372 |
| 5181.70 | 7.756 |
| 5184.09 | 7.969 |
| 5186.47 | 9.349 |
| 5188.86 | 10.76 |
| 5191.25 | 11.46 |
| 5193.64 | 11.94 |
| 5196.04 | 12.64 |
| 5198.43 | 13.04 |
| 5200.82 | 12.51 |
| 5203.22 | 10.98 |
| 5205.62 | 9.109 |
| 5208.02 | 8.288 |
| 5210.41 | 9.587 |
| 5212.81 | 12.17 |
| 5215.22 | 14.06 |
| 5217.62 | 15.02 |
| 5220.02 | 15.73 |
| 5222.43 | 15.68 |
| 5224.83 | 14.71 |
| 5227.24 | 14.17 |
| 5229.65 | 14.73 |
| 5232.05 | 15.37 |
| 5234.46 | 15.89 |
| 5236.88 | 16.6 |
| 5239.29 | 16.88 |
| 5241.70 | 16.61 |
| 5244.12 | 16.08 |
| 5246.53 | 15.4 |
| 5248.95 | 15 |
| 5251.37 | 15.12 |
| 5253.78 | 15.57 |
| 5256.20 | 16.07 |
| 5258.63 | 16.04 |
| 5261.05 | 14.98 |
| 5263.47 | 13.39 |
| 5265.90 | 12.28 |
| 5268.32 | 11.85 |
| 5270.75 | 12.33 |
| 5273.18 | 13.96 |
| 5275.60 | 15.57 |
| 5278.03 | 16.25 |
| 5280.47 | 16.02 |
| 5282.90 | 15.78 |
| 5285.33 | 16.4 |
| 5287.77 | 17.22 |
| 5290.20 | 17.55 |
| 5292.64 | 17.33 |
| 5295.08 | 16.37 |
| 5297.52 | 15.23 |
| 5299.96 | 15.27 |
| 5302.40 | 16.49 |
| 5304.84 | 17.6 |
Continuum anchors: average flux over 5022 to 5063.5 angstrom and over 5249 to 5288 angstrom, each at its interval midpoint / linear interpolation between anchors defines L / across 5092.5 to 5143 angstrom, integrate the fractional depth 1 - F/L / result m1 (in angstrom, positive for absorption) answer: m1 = 7.37 angstrom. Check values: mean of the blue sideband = 11.7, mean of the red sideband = 14.9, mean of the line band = 10.9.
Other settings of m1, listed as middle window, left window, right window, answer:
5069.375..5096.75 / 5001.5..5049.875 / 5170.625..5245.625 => 1.6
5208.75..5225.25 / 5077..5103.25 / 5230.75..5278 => 0.6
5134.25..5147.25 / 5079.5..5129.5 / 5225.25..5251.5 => 1.0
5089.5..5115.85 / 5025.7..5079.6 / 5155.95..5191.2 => -0.6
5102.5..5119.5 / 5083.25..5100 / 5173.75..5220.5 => 0.3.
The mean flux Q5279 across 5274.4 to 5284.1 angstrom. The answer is 15.9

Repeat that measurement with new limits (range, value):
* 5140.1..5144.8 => 11.2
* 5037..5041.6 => 10.7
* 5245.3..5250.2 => 15.2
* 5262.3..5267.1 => 12.8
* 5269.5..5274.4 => 13.2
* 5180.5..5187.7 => 8.37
